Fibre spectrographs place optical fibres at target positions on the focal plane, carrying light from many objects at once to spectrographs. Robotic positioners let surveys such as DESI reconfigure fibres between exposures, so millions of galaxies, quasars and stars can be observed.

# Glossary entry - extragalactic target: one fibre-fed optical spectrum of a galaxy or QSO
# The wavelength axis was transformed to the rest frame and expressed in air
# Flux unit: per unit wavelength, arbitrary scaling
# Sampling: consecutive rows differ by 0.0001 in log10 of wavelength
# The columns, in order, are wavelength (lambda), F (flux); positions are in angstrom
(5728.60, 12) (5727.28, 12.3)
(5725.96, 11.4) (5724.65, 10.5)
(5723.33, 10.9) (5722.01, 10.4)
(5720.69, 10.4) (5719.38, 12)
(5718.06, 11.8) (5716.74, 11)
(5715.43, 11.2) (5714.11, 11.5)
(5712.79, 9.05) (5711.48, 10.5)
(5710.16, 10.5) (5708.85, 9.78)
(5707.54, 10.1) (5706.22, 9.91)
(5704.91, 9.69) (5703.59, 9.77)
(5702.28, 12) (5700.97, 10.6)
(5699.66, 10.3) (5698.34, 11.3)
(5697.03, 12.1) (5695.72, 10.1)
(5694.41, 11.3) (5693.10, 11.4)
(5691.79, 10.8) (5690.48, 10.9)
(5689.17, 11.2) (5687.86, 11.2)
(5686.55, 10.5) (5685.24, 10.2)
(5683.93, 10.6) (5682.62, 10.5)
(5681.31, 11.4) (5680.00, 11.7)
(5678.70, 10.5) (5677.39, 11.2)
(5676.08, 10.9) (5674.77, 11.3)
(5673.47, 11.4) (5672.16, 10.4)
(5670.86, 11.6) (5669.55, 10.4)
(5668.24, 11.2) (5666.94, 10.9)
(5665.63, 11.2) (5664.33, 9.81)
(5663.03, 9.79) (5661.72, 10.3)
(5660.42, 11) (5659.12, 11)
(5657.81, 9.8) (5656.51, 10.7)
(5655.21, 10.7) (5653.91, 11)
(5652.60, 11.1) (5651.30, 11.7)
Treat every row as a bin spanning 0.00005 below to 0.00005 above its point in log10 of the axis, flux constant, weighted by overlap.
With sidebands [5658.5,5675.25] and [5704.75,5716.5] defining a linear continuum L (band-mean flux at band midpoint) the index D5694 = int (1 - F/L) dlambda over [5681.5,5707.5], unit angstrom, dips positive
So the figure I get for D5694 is -0.7 angstrom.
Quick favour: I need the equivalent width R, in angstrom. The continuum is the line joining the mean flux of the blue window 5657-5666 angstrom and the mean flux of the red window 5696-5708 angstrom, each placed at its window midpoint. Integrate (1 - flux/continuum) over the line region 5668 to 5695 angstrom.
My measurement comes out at -1.2 angstrom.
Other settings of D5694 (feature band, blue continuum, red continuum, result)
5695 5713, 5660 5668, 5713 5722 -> 0.88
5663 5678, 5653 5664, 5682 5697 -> -0.33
